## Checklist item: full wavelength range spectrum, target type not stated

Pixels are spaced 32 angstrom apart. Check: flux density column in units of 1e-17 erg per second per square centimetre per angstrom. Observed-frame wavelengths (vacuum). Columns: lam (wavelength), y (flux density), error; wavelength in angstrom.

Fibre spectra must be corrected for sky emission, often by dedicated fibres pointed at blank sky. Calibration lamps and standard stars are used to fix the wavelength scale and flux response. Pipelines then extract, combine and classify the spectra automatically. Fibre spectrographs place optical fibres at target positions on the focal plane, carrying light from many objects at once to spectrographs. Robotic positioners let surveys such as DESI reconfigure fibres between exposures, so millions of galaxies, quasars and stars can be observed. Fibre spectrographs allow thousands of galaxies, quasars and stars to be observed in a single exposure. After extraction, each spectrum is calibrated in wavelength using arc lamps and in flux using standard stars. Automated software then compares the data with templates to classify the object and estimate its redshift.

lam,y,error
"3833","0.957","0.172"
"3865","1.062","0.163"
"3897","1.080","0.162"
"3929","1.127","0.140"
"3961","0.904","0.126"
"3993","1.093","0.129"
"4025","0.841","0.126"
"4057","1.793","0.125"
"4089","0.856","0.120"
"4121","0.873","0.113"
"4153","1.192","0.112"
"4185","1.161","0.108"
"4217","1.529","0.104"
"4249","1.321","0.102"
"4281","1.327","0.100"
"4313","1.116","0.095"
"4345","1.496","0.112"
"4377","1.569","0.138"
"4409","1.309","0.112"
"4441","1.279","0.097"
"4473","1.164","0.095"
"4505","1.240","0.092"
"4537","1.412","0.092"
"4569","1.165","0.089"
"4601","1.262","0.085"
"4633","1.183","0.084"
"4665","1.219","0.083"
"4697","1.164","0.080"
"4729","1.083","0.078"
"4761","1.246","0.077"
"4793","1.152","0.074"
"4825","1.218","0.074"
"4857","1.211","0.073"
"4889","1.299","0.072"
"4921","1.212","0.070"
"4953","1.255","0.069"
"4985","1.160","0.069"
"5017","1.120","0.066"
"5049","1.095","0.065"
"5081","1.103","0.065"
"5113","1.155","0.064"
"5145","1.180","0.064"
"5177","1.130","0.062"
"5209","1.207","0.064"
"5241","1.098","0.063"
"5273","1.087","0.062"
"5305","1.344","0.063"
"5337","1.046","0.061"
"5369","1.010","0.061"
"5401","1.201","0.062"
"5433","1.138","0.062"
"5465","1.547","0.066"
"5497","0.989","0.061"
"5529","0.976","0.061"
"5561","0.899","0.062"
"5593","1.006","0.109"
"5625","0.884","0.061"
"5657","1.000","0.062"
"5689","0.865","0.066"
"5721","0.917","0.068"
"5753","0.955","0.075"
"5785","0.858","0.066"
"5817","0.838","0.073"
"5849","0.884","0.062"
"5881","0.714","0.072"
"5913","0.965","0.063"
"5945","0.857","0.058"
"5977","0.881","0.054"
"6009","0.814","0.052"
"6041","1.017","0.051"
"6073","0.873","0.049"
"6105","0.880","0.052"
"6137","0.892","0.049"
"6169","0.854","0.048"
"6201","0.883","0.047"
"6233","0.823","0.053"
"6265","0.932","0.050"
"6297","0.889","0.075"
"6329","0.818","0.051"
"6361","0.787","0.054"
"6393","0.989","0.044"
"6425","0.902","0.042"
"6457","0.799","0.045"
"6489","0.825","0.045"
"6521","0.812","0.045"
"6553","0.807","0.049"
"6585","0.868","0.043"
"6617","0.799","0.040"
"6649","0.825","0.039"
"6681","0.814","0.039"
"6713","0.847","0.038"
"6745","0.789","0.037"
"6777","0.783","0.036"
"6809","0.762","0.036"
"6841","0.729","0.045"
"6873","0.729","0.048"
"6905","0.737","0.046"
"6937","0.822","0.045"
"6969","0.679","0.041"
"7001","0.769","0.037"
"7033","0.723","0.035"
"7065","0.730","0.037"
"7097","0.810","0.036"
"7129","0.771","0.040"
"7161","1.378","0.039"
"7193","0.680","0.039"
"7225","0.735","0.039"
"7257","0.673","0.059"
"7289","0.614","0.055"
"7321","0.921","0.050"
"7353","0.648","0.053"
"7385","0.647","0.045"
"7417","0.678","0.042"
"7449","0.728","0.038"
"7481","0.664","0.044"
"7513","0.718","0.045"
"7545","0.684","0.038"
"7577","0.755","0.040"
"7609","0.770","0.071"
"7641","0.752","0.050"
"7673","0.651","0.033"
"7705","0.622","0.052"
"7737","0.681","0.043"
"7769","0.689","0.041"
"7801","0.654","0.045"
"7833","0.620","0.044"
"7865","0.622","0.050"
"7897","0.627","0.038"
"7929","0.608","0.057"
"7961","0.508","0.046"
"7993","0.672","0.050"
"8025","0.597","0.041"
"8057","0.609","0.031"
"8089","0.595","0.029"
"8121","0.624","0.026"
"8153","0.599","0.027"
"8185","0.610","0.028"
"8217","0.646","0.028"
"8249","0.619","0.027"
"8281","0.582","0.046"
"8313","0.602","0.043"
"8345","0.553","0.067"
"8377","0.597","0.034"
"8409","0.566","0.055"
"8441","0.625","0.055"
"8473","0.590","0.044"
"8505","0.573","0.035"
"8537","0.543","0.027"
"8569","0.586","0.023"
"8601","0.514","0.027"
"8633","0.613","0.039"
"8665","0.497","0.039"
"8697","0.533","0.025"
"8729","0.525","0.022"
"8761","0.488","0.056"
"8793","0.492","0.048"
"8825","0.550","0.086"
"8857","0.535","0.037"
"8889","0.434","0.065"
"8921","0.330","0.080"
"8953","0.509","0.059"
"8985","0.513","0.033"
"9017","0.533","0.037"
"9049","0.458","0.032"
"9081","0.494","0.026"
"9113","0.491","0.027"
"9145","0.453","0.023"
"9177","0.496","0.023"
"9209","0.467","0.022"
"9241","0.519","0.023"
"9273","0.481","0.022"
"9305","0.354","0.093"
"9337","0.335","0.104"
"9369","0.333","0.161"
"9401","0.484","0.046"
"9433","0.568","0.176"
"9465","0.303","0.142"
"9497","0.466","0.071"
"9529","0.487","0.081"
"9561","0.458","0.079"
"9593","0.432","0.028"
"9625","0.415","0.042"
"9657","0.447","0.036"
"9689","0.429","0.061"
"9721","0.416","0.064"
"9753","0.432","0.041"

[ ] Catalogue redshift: 0.089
